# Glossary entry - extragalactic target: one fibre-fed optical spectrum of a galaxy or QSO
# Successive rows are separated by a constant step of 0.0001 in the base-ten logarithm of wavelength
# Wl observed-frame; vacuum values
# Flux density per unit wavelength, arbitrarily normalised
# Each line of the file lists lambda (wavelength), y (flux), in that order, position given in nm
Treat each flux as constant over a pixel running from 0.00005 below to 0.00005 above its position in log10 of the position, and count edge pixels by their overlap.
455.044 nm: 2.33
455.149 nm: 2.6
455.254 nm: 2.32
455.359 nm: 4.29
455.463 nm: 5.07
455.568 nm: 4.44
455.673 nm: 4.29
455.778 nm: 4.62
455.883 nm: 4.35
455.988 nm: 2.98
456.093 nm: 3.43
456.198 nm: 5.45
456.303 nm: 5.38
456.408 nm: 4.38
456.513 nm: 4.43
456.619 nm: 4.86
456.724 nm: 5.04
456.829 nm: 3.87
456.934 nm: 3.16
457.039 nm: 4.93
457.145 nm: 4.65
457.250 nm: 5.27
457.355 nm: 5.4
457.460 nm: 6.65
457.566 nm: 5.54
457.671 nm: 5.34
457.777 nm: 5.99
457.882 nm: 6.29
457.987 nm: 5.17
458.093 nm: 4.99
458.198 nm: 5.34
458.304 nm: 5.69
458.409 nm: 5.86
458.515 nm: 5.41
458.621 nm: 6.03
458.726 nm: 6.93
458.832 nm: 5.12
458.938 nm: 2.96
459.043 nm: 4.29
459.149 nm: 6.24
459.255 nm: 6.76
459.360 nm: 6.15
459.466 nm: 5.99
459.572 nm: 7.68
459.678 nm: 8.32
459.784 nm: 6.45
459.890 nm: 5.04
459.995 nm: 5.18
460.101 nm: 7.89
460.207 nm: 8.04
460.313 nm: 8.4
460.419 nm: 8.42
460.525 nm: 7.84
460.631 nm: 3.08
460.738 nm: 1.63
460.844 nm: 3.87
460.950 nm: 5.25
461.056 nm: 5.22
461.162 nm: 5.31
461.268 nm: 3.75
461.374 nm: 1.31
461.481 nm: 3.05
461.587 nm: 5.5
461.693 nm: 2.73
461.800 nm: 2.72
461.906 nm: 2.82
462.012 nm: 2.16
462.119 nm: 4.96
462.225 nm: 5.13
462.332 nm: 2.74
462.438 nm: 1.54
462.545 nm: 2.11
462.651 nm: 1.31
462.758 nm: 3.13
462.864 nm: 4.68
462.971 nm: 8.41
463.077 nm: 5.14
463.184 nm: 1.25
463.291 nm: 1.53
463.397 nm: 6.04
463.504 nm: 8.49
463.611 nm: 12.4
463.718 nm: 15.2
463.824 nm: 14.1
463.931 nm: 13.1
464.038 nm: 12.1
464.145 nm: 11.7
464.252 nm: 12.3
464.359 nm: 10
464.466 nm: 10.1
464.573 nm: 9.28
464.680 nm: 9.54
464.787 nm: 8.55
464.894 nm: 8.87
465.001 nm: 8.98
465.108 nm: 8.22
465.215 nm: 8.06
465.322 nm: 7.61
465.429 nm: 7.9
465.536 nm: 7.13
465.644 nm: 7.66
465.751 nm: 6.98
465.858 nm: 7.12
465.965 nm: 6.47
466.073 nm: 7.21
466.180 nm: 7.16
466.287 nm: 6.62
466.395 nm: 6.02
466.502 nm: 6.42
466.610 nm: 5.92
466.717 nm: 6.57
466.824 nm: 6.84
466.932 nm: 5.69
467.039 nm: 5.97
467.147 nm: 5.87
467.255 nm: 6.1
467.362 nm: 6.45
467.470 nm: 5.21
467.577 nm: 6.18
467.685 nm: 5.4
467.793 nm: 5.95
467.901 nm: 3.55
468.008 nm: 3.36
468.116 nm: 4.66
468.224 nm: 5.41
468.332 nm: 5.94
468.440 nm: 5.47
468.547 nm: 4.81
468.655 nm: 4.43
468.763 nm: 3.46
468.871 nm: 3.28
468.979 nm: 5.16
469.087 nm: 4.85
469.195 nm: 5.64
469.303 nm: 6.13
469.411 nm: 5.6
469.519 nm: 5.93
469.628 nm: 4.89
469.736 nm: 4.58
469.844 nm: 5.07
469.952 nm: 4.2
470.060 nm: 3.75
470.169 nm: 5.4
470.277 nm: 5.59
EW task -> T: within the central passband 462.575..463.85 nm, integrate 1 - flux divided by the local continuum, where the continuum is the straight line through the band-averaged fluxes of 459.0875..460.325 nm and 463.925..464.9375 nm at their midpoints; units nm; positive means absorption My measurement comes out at 0.41 nm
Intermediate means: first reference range 6.78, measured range 6.57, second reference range 10.4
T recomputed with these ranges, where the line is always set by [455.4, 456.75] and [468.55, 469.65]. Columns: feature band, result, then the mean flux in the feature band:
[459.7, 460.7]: -0.44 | 6.68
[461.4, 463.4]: 0.54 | 3.43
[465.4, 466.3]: -0.43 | 7.14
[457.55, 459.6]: -0.48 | 5.67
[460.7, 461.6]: 0.16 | 3.84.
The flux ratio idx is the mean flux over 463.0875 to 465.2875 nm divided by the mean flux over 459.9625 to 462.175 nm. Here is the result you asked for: 1.99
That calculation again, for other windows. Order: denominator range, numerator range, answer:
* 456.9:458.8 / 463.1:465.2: 1.72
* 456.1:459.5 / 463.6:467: 1.66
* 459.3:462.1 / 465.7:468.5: 1.15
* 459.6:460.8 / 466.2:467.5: 0.97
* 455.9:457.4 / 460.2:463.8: 1.09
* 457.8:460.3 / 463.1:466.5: 1.42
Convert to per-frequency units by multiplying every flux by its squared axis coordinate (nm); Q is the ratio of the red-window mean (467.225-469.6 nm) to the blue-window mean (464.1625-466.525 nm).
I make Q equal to 0.6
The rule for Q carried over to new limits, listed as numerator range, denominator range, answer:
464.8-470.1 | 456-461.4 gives 1.14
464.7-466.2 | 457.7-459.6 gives 1.41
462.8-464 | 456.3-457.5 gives 1.76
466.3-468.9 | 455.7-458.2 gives 1.16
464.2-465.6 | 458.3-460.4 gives 1.46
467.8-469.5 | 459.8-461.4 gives 0.92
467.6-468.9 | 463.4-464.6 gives 0.42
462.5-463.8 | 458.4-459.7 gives 1.04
